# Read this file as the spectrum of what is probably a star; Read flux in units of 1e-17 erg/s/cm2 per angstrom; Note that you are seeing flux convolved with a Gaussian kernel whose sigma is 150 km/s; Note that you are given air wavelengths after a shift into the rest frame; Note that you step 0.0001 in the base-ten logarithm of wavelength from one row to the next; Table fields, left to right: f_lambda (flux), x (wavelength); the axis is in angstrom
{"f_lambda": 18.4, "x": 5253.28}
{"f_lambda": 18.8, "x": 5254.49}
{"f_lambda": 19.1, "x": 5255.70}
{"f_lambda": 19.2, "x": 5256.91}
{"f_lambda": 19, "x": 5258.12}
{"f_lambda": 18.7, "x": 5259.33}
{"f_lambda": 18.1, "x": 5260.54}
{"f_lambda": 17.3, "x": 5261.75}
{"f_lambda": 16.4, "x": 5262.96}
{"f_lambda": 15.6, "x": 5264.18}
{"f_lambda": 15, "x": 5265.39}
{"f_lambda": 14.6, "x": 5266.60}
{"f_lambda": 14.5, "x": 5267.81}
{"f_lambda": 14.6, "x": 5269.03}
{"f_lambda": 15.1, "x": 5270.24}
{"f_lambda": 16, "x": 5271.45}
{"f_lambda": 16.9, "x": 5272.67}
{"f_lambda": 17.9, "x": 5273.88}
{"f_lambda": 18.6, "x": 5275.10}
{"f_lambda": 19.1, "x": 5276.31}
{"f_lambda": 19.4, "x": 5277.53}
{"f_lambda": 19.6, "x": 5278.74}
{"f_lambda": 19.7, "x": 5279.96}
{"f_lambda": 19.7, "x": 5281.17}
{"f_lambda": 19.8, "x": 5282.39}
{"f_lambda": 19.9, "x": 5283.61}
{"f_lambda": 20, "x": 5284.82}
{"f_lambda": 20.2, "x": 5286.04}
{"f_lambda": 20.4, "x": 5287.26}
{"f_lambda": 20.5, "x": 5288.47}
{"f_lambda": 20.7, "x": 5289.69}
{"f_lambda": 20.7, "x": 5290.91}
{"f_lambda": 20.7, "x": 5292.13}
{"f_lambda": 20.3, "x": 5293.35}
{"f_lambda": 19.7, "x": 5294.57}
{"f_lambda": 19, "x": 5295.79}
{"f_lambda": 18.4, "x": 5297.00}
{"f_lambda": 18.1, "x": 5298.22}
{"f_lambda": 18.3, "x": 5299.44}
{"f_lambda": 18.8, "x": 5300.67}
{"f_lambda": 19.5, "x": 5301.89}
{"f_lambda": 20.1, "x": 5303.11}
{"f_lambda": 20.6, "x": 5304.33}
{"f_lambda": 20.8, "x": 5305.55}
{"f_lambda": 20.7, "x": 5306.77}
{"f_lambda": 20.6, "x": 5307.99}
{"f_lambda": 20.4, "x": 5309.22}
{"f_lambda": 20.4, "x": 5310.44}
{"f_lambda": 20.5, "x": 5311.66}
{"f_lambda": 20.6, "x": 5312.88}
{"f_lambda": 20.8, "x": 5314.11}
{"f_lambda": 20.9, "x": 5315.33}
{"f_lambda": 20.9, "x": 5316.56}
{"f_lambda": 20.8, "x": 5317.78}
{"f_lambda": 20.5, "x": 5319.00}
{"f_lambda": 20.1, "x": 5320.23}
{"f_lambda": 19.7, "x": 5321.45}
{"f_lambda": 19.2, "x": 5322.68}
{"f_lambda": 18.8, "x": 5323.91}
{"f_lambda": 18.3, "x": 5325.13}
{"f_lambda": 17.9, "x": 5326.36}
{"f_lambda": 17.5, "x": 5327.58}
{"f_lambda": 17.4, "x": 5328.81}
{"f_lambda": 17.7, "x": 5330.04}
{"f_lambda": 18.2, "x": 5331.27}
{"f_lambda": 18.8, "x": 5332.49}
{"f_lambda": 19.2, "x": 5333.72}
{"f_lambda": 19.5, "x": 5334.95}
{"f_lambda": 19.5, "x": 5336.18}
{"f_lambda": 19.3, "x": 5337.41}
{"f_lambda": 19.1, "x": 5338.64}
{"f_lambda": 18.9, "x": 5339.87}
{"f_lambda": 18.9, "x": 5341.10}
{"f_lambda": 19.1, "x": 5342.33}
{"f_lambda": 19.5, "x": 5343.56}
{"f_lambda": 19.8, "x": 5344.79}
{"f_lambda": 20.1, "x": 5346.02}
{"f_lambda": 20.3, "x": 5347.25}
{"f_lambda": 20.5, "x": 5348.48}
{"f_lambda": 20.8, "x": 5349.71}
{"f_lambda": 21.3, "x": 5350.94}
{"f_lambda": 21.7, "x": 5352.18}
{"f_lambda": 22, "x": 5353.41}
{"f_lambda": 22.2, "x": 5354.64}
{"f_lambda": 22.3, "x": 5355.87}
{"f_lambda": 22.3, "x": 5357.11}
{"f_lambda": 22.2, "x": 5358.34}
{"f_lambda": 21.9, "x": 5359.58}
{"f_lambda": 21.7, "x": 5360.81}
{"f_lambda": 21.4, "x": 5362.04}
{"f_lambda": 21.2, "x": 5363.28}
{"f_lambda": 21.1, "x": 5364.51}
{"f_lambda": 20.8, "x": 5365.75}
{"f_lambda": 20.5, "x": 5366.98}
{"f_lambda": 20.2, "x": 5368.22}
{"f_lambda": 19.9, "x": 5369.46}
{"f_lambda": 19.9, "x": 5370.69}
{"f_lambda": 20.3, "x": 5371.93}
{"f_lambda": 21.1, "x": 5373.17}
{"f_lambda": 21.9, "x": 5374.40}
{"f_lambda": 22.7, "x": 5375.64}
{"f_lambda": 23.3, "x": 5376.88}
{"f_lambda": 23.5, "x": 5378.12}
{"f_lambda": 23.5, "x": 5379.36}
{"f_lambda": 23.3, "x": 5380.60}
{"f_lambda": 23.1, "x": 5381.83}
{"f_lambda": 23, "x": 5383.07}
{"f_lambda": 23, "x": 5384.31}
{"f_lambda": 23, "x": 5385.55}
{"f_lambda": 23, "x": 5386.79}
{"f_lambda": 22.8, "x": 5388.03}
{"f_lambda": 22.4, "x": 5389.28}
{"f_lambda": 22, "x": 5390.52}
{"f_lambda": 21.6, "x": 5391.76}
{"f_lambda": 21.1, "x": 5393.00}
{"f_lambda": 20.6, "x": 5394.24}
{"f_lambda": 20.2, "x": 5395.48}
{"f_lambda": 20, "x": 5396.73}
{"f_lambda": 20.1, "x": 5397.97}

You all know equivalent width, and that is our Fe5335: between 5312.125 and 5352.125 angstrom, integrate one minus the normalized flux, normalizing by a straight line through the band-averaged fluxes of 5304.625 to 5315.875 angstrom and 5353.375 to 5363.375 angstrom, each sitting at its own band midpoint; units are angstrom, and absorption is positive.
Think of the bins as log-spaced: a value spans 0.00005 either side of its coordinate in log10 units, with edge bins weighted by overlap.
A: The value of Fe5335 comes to 3.2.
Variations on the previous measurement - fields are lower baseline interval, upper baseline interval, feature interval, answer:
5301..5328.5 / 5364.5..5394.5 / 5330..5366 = 0.97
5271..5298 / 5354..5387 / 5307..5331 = 0.93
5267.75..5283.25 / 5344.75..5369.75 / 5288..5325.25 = -1.66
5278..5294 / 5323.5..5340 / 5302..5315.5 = -0.81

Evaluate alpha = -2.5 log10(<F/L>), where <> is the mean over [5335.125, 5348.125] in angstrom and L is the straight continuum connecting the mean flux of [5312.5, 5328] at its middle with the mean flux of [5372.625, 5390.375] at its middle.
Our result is 0.07 mag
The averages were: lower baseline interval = 19.7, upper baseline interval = 22.8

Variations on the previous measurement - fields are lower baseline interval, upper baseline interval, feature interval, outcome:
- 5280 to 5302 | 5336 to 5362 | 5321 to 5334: 0.11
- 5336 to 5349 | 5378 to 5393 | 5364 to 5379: 0.02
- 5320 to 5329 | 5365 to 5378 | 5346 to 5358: -0.07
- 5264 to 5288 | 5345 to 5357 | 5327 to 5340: 0.10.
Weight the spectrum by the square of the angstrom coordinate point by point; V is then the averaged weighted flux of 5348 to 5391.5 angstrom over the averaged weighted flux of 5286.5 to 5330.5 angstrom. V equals 1.13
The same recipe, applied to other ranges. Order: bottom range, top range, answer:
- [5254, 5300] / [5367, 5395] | 1.24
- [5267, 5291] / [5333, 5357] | 1.12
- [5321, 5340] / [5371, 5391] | 1.23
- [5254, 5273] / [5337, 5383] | 1.31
